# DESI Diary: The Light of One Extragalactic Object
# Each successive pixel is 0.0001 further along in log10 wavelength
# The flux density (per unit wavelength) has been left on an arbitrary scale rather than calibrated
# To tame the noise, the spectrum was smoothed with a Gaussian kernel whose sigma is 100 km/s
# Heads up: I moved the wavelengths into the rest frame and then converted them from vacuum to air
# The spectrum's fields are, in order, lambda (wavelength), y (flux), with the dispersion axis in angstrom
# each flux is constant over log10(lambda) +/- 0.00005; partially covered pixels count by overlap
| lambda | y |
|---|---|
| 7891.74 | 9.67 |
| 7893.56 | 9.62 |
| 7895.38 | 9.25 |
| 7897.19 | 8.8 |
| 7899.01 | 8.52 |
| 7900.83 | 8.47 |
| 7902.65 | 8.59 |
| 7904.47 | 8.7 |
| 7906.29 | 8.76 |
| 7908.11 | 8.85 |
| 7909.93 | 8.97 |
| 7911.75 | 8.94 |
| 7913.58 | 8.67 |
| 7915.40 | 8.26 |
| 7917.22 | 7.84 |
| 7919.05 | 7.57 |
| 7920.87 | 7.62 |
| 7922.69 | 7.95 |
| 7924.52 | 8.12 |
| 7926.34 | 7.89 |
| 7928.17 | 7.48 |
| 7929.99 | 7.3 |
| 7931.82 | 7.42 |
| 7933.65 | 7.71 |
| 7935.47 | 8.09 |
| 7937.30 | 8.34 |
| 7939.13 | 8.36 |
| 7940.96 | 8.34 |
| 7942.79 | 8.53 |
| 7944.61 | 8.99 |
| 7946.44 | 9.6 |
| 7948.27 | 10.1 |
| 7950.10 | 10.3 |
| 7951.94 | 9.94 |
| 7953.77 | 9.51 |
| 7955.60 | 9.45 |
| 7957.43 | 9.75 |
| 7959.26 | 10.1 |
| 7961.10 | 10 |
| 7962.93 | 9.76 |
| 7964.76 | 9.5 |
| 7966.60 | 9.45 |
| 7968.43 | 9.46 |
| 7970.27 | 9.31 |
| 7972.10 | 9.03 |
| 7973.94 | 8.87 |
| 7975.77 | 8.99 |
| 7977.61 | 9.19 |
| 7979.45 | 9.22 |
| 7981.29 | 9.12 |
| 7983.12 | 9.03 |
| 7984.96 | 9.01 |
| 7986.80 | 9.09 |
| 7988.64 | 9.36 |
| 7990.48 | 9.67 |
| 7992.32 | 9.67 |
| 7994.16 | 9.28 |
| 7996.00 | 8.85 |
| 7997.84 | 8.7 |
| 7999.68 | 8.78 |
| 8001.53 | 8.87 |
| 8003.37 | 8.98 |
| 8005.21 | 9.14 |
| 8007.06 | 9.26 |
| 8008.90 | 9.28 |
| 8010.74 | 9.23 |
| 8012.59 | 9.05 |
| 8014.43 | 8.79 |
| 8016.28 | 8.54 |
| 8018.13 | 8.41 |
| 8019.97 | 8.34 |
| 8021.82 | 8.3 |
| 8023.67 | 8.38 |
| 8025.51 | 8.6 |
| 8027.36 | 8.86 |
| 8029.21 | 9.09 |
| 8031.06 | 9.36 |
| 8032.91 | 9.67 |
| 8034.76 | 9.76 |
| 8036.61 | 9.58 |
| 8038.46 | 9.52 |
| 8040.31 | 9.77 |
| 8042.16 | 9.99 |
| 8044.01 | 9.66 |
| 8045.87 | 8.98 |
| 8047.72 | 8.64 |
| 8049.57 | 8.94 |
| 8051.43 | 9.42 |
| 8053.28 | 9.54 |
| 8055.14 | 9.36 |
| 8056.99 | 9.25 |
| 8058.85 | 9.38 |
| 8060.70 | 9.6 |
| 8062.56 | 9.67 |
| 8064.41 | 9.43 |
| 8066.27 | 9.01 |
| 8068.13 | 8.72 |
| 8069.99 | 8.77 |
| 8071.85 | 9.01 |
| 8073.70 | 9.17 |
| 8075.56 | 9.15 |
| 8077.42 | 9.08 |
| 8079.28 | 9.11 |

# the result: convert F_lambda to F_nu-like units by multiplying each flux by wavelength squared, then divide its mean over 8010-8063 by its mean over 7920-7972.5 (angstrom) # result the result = 1.05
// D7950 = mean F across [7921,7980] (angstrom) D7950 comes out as 8.92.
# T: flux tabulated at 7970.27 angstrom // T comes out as 9.31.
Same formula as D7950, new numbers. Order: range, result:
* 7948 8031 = 9.18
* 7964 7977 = 9.22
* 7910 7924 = 8.17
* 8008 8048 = 9.09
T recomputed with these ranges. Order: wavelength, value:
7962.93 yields 9.76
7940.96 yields 8.34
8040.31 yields 9.77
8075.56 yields 9.15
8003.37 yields 8.98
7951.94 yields 9.94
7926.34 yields 7.89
